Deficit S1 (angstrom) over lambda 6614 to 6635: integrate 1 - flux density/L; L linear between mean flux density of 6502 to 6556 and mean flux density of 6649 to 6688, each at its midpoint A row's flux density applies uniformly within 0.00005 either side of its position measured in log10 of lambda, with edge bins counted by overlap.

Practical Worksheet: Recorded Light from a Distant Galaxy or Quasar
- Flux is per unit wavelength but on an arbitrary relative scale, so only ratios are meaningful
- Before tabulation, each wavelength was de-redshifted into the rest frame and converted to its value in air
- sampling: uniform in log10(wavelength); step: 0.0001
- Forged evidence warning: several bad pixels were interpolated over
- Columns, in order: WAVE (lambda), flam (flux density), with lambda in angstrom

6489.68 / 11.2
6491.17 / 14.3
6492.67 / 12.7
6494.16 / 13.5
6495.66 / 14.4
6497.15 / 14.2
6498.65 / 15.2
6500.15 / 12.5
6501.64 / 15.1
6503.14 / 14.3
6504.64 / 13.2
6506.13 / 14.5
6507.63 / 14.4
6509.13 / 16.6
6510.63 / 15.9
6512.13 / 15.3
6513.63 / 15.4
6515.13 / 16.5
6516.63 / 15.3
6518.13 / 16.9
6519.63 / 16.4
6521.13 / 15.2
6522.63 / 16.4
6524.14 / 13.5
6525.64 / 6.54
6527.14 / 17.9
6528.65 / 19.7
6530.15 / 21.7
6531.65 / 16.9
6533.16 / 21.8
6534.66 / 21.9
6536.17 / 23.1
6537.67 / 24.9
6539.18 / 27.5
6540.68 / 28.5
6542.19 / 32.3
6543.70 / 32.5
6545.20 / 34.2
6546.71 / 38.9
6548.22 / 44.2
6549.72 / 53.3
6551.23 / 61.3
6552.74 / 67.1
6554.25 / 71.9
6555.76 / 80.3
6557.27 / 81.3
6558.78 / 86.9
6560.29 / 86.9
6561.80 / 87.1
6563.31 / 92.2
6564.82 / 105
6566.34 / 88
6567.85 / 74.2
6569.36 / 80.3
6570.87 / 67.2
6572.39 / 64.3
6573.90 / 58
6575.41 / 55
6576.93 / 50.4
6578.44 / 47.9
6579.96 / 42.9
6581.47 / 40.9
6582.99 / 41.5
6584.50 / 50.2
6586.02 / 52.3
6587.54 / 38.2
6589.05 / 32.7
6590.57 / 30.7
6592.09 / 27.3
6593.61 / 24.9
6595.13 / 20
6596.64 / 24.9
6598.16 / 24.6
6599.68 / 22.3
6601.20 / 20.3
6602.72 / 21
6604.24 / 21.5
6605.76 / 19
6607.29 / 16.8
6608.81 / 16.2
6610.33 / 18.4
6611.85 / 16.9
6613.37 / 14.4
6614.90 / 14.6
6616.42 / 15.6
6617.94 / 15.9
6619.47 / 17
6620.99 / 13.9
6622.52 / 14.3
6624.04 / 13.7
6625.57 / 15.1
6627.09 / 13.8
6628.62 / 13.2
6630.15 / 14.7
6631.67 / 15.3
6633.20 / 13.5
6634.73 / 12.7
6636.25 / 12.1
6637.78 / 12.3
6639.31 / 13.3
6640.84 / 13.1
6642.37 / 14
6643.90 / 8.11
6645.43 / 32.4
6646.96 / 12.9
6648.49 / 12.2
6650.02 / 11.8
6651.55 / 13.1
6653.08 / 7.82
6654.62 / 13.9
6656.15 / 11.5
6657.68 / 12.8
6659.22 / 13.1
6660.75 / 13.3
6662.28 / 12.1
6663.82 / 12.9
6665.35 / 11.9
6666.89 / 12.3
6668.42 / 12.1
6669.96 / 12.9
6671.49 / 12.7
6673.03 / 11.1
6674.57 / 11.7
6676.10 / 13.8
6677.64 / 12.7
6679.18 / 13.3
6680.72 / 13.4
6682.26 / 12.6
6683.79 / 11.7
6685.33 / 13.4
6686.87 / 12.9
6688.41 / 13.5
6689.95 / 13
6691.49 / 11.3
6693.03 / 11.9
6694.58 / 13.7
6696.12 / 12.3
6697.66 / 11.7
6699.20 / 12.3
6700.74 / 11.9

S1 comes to 2.9 angstrom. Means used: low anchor 26.6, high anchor 12.4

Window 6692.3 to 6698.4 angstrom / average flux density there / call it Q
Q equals 12.4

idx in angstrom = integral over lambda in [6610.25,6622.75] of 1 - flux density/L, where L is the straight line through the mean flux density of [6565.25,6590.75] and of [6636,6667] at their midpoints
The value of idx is 6.6 angstrom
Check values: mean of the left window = 55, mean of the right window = 13.2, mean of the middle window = 15.6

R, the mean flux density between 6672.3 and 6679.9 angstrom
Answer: 12.5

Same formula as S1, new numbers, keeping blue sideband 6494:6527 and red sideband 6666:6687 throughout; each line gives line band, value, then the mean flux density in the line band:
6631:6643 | -0.2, 13.3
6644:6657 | -1.2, 14.1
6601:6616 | -4.8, 17.8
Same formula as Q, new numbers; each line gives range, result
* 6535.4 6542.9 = 27.2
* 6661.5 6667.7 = 12.3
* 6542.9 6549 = 37.5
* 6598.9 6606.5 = 20.8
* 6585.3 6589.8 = 41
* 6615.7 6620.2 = 16.2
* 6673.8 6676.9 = 12.8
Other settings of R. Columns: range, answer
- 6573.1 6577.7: 54.6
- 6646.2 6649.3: 12.5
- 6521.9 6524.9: 14.9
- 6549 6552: 57.3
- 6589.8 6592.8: 29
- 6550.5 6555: 66.8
